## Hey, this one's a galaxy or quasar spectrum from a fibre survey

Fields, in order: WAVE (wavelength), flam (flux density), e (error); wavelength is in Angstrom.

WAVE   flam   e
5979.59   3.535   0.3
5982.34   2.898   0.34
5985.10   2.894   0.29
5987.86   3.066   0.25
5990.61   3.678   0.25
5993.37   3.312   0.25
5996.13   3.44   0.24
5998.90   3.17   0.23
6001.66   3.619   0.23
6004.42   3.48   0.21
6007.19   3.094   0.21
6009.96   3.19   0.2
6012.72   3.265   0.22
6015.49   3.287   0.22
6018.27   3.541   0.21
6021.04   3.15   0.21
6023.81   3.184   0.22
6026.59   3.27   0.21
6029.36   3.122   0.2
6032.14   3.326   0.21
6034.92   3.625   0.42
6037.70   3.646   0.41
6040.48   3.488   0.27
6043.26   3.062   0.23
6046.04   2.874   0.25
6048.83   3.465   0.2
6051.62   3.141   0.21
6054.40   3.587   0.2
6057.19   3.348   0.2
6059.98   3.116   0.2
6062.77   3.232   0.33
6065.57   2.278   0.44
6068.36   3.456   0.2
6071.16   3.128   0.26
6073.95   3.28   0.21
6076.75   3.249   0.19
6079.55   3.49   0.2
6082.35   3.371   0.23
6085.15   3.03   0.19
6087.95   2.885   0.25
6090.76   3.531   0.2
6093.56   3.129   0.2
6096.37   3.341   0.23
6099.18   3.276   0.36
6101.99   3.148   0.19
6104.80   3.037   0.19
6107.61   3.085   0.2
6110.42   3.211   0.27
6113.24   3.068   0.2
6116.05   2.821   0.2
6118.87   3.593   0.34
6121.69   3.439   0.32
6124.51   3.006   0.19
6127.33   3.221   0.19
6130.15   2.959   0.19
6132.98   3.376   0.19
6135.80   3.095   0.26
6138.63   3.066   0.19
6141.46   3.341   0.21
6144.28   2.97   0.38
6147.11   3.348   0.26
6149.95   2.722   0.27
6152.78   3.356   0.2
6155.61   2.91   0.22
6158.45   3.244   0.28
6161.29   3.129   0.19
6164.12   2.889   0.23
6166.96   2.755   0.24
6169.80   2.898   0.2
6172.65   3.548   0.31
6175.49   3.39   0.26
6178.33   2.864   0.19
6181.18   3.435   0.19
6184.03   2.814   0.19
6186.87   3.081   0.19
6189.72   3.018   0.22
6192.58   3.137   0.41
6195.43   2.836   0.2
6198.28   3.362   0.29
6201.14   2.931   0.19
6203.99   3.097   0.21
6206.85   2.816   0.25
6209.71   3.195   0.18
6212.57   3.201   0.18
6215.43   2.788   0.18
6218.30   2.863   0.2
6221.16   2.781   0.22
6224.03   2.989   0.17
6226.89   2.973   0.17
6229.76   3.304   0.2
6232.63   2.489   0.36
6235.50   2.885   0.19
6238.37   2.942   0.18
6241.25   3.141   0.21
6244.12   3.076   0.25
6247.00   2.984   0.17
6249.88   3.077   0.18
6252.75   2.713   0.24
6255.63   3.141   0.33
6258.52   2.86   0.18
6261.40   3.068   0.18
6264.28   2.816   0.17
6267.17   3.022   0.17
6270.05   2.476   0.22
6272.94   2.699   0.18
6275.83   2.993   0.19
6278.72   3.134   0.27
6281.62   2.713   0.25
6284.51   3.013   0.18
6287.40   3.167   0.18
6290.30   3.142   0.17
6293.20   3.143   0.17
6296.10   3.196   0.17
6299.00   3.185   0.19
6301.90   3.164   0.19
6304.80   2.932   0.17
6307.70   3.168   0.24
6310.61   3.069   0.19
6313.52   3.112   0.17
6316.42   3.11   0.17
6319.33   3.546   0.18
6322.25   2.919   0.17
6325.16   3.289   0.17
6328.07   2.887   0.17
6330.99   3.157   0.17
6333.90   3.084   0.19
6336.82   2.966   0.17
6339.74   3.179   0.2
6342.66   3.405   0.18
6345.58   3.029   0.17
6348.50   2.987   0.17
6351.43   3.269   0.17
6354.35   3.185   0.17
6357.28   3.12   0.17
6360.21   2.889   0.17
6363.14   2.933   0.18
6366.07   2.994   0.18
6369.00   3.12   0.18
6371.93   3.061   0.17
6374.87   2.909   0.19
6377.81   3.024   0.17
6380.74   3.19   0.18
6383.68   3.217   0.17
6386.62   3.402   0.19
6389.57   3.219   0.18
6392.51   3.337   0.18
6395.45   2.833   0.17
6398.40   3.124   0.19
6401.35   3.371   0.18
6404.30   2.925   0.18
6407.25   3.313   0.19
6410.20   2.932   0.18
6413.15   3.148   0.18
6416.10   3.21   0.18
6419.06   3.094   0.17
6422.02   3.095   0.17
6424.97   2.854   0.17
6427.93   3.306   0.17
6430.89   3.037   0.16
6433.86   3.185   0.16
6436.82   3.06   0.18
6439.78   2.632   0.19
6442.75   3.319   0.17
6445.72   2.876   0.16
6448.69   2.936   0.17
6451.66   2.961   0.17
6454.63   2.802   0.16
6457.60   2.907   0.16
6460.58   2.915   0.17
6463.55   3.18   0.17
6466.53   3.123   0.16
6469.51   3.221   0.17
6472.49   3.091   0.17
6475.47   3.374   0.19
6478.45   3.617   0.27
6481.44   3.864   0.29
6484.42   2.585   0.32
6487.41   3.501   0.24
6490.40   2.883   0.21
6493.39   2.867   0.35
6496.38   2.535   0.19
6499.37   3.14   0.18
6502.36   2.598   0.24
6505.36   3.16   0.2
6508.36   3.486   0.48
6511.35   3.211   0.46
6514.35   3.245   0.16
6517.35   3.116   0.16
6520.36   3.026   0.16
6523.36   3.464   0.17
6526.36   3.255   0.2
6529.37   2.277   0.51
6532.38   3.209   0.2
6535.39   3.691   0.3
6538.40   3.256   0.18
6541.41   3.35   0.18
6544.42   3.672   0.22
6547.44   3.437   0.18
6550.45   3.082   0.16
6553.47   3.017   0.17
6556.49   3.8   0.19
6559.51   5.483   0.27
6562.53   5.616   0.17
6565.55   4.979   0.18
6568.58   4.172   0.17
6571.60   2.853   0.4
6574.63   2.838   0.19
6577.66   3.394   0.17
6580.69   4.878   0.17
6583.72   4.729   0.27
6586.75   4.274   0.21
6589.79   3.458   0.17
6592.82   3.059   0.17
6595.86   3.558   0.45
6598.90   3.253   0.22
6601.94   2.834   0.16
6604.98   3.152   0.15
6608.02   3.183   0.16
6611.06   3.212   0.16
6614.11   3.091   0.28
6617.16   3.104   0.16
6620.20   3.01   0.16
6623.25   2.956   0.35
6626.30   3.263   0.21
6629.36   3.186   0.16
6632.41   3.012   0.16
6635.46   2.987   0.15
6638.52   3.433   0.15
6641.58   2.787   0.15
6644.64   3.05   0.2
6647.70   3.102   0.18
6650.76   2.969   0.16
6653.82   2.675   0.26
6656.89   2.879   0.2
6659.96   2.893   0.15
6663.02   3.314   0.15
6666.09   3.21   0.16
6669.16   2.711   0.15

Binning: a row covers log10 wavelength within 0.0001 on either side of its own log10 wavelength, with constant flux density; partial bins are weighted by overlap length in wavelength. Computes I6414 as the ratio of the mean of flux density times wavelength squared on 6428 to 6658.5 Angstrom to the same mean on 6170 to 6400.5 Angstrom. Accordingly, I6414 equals 1.2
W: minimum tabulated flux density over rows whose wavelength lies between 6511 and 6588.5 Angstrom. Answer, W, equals 2.277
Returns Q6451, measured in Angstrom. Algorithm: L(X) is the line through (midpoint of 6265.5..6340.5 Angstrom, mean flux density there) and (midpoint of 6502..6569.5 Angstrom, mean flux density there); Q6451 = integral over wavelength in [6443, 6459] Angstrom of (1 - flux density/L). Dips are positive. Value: 2.12 Angstrom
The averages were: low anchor 3.05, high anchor 3.56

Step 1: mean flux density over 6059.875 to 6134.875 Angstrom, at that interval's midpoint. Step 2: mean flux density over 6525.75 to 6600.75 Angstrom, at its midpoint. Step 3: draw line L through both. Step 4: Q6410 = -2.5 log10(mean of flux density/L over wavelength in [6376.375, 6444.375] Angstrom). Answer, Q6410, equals 0.13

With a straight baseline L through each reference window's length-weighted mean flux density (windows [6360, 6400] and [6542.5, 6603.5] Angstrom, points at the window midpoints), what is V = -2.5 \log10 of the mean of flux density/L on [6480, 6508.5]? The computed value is 0.159 mag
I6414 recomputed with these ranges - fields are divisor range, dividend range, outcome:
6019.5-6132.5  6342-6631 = 1.16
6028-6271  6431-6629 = 1.21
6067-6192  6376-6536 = 1.09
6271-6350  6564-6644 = 1.21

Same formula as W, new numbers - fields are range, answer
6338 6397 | 2.833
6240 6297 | 2.476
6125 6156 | 2.722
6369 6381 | 2.909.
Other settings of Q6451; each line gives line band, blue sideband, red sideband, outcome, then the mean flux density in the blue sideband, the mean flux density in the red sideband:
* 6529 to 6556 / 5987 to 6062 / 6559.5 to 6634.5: 2.1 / 3.32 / 3.58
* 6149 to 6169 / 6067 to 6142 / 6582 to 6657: 1.3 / 3.21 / 3.22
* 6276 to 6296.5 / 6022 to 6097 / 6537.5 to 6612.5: 2.3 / 3.24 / 3.71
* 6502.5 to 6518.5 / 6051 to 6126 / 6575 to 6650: 0.5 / 3.2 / 3.32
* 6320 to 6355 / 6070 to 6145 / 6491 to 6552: 0.5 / 3.19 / 3.15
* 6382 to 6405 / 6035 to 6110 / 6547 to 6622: 2.0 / 3.23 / 3.66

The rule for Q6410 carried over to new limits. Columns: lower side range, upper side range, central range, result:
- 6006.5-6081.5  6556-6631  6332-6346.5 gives 0.11 mag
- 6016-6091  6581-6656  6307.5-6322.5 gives 0.03 mag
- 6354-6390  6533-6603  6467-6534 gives 0.13 mag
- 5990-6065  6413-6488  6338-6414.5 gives 0.01 mag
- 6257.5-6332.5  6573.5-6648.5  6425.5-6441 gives 0.04 mag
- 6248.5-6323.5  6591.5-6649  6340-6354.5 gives -0.05 mag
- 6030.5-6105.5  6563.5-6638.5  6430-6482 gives 0.10 mag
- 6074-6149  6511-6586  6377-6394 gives 0.08 mag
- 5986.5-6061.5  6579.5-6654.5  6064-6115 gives 0.05 mag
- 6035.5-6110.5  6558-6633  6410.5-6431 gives 0.13 mag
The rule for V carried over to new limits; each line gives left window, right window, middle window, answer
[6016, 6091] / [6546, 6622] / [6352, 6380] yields 0.15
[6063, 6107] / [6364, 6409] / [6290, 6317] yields 0.01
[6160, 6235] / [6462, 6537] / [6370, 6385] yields 0.01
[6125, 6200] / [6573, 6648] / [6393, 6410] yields 0.04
